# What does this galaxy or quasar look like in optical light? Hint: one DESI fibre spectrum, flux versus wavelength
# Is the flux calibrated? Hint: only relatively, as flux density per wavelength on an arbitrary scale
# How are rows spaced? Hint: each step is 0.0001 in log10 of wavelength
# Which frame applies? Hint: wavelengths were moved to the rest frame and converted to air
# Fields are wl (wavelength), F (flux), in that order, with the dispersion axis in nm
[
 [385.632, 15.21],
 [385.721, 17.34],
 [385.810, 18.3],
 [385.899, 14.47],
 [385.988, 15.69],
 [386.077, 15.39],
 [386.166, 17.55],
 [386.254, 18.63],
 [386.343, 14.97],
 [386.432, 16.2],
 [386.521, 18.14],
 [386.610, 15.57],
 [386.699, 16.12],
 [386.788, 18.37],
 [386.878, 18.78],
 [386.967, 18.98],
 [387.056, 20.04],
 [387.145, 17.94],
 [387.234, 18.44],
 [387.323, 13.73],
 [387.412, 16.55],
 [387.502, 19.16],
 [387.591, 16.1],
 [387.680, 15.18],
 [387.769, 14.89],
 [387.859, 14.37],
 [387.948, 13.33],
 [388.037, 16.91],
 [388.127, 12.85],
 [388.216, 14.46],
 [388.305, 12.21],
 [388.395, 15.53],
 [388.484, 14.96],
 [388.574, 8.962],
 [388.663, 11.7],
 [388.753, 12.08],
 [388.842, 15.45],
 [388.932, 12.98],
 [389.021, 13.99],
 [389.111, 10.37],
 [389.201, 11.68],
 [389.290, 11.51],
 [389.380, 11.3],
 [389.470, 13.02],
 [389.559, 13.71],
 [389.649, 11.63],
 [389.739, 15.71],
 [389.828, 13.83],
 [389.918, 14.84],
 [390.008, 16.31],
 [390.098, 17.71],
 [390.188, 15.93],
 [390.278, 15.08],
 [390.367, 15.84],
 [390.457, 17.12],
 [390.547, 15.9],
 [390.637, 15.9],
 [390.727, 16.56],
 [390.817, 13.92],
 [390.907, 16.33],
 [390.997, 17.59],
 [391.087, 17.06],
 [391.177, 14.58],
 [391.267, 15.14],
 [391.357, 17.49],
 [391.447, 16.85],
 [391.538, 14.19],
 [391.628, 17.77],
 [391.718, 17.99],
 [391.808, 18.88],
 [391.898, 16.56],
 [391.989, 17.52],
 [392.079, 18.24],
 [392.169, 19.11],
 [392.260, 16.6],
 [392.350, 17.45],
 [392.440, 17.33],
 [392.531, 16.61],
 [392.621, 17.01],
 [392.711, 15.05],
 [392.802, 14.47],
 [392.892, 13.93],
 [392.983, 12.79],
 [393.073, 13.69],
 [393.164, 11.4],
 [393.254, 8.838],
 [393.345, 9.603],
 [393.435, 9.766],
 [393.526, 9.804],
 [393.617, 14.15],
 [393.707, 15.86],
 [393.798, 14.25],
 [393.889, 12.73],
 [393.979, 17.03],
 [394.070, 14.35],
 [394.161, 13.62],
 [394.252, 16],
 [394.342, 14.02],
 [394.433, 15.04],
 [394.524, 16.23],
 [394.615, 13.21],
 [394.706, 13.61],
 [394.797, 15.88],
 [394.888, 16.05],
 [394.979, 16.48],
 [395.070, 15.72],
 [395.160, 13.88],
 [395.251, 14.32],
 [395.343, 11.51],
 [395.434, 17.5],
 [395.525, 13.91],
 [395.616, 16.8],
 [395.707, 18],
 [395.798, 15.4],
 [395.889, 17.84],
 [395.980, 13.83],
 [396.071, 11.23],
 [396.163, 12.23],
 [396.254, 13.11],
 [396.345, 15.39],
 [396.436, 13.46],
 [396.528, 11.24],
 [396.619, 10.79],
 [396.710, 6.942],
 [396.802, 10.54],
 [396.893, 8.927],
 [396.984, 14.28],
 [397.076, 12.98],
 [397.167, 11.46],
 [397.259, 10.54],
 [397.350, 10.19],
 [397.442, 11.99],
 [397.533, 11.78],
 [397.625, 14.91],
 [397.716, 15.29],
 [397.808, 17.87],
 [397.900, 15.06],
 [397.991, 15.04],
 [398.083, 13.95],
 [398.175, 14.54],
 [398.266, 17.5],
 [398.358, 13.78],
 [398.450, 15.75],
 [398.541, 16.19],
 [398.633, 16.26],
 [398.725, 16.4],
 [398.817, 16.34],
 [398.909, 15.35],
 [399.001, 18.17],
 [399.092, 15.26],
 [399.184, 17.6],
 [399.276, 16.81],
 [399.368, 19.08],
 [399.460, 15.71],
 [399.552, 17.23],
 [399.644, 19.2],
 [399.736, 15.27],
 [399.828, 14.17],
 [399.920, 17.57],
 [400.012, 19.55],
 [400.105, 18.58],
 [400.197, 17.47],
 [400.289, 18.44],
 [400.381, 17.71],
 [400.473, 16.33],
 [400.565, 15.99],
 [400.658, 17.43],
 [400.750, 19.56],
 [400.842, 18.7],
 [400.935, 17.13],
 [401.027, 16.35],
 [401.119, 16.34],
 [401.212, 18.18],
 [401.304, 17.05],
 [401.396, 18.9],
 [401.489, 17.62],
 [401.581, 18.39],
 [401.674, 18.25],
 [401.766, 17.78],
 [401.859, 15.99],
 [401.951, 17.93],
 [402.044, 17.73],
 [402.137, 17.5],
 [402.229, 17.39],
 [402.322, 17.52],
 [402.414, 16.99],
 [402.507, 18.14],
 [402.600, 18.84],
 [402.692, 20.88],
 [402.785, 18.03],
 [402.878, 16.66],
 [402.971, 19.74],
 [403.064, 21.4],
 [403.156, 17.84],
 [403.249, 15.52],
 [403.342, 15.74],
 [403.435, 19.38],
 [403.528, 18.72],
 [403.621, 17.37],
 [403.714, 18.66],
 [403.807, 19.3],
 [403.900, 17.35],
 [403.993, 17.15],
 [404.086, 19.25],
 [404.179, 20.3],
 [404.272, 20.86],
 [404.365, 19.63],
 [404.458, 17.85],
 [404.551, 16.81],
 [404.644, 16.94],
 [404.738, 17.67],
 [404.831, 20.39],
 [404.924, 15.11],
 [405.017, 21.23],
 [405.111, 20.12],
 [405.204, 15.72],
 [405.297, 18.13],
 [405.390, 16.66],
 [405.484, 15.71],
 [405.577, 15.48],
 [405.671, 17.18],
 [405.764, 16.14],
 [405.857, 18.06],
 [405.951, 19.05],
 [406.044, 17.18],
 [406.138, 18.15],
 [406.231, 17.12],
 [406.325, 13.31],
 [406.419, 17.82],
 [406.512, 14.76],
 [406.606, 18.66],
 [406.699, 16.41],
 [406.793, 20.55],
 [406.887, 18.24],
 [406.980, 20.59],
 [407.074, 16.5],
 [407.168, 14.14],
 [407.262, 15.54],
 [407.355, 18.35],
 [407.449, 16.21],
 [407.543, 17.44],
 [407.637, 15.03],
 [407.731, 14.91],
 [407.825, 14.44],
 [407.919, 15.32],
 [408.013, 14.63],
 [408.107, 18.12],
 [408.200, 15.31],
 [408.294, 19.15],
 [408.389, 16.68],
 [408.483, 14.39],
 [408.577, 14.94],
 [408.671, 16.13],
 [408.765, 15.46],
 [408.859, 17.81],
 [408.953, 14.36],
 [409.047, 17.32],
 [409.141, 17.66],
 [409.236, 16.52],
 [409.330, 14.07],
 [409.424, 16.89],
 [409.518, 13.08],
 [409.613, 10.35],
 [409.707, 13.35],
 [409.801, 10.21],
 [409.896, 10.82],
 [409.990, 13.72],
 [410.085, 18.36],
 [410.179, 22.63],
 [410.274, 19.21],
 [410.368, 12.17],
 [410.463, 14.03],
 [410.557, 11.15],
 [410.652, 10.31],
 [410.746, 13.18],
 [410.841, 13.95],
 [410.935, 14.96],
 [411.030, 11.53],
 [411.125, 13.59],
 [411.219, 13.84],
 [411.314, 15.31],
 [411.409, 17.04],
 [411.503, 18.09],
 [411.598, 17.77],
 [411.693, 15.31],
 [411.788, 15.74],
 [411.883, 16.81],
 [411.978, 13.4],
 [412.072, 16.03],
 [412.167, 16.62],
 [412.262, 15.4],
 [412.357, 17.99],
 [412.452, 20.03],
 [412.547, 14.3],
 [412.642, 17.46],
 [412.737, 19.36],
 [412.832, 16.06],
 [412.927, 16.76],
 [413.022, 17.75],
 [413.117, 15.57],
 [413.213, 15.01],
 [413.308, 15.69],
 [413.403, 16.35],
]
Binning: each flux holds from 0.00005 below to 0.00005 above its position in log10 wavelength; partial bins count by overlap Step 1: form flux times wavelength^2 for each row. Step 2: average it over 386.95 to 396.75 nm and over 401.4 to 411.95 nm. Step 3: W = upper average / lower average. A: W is 1.22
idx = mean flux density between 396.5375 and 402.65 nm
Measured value 16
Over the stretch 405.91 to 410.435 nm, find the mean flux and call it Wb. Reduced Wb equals 16.1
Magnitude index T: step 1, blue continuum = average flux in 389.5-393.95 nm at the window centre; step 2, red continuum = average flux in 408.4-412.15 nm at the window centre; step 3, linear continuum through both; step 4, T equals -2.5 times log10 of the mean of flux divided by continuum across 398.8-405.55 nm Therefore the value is -0.18 mag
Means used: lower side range 15.2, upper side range 14.9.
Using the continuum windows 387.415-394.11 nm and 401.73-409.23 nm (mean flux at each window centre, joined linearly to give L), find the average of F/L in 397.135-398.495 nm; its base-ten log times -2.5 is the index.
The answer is 0.15 mag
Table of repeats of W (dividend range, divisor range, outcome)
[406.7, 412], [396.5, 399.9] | 1.13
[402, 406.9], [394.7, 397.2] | 1.36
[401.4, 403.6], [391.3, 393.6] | 1.25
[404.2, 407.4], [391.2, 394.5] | 1.25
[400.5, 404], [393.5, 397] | 1.32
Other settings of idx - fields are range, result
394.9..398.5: 13.8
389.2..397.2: 14.6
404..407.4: 17.7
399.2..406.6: 17.7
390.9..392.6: 17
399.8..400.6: 17.4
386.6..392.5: 15.5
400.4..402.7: 17.7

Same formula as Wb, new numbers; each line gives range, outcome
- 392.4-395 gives 14.1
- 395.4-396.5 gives 14.8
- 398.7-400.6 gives 17.1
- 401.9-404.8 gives 18.2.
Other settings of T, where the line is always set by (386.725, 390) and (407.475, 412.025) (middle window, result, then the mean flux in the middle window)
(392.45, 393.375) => 0.09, 13.5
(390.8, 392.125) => -0.14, 16.7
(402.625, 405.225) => -0.22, 18.4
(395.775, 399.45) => 0.05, 14.1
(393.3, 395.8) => 0.02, 14.4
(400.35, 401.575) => -0.17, 17.5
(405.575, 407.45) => -0.14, 17.2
